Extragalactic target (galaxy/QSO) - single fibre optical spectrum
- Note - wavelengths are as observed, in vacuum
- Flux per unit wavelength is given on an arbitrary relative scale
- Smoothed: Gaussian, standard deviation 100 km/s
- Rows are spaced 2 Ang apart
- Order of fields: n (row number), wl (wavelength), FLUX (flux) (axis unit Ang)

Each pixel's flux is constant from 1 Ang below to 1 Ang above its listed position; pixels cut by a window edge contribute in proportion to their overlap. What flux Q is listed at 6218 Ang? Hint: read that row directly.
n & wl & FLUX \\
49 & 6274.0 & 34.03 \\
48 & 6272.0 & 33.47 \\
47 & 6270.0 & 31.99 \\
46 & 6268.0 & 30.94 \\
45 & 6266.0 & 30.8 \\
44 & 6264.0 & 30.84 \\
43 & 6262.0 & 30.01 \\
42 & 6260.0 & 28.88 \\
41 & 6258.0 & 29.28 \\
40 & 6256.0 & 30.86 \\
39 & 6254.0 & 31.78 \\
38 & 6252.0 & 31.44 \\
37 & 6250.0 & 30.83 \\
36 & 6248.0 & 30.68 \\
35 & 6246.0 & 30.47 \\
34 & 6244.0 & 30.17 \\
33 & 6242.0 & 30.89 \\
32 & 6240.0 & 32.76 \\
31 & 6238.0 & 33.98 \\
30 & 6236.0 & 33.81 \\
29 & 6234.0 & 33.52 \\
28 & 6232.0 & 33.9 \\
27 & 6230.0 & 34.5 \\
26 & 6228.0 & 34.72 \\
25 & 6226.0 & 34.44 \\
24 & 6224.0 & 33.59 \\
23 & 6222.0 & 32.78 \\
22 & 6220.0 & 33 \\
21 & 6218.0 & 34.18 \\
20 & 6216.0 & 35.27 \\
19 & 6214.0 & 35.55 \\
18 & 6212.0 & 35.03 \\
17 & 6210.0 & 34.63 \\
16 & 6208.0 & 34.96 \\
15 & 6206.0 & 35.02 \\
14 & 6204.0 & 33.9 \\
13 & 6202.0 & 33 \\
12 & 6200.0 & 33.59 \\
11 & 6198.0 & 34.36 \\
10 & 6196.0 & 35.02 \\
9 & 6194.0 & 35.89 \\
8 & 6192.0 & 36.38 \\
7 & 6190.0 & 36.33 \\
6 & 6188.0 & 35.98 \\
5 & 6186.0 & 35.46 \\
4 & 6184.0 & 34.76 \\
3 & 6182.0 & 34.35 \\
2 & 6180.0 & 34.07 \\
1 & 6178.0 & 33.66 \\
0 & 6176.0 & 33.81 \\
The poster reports 34.18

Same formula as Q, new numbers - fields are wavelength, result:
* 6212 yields 35.03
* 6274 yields 34.03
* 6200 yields 33.59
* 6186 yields 35.46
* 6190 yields 36.33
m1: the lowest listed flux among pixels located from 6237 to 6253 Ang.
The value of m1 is 30.17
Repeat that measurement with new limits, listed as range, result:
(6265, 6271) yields 30.8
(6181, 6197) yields 34.35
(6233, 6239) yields 33.52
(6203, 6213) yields 33.9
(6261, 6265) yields 30.01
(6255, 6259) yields 29.28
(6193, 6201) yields 33.59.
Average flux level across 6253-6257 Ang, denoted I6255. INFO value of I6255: 31.3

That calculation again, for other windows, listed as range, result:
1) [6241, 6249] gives 30.6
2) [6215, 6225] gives 33.8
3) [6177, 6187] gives 34.5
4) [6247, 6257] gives 31.1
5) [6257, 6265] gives 29.8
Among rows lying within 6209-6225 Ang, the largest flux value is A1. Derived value 35.55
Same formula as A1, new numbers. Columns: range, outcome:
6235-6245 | 33.98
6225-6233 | 34.72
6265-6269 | 30.94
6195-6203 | 35.02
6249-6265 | 31.78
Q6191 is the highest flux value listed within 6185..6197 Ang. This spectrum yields 36.38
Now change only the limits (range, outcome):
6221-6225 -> 33.59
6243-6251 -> 30.83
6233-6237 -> 33.81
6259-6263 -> 30.01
